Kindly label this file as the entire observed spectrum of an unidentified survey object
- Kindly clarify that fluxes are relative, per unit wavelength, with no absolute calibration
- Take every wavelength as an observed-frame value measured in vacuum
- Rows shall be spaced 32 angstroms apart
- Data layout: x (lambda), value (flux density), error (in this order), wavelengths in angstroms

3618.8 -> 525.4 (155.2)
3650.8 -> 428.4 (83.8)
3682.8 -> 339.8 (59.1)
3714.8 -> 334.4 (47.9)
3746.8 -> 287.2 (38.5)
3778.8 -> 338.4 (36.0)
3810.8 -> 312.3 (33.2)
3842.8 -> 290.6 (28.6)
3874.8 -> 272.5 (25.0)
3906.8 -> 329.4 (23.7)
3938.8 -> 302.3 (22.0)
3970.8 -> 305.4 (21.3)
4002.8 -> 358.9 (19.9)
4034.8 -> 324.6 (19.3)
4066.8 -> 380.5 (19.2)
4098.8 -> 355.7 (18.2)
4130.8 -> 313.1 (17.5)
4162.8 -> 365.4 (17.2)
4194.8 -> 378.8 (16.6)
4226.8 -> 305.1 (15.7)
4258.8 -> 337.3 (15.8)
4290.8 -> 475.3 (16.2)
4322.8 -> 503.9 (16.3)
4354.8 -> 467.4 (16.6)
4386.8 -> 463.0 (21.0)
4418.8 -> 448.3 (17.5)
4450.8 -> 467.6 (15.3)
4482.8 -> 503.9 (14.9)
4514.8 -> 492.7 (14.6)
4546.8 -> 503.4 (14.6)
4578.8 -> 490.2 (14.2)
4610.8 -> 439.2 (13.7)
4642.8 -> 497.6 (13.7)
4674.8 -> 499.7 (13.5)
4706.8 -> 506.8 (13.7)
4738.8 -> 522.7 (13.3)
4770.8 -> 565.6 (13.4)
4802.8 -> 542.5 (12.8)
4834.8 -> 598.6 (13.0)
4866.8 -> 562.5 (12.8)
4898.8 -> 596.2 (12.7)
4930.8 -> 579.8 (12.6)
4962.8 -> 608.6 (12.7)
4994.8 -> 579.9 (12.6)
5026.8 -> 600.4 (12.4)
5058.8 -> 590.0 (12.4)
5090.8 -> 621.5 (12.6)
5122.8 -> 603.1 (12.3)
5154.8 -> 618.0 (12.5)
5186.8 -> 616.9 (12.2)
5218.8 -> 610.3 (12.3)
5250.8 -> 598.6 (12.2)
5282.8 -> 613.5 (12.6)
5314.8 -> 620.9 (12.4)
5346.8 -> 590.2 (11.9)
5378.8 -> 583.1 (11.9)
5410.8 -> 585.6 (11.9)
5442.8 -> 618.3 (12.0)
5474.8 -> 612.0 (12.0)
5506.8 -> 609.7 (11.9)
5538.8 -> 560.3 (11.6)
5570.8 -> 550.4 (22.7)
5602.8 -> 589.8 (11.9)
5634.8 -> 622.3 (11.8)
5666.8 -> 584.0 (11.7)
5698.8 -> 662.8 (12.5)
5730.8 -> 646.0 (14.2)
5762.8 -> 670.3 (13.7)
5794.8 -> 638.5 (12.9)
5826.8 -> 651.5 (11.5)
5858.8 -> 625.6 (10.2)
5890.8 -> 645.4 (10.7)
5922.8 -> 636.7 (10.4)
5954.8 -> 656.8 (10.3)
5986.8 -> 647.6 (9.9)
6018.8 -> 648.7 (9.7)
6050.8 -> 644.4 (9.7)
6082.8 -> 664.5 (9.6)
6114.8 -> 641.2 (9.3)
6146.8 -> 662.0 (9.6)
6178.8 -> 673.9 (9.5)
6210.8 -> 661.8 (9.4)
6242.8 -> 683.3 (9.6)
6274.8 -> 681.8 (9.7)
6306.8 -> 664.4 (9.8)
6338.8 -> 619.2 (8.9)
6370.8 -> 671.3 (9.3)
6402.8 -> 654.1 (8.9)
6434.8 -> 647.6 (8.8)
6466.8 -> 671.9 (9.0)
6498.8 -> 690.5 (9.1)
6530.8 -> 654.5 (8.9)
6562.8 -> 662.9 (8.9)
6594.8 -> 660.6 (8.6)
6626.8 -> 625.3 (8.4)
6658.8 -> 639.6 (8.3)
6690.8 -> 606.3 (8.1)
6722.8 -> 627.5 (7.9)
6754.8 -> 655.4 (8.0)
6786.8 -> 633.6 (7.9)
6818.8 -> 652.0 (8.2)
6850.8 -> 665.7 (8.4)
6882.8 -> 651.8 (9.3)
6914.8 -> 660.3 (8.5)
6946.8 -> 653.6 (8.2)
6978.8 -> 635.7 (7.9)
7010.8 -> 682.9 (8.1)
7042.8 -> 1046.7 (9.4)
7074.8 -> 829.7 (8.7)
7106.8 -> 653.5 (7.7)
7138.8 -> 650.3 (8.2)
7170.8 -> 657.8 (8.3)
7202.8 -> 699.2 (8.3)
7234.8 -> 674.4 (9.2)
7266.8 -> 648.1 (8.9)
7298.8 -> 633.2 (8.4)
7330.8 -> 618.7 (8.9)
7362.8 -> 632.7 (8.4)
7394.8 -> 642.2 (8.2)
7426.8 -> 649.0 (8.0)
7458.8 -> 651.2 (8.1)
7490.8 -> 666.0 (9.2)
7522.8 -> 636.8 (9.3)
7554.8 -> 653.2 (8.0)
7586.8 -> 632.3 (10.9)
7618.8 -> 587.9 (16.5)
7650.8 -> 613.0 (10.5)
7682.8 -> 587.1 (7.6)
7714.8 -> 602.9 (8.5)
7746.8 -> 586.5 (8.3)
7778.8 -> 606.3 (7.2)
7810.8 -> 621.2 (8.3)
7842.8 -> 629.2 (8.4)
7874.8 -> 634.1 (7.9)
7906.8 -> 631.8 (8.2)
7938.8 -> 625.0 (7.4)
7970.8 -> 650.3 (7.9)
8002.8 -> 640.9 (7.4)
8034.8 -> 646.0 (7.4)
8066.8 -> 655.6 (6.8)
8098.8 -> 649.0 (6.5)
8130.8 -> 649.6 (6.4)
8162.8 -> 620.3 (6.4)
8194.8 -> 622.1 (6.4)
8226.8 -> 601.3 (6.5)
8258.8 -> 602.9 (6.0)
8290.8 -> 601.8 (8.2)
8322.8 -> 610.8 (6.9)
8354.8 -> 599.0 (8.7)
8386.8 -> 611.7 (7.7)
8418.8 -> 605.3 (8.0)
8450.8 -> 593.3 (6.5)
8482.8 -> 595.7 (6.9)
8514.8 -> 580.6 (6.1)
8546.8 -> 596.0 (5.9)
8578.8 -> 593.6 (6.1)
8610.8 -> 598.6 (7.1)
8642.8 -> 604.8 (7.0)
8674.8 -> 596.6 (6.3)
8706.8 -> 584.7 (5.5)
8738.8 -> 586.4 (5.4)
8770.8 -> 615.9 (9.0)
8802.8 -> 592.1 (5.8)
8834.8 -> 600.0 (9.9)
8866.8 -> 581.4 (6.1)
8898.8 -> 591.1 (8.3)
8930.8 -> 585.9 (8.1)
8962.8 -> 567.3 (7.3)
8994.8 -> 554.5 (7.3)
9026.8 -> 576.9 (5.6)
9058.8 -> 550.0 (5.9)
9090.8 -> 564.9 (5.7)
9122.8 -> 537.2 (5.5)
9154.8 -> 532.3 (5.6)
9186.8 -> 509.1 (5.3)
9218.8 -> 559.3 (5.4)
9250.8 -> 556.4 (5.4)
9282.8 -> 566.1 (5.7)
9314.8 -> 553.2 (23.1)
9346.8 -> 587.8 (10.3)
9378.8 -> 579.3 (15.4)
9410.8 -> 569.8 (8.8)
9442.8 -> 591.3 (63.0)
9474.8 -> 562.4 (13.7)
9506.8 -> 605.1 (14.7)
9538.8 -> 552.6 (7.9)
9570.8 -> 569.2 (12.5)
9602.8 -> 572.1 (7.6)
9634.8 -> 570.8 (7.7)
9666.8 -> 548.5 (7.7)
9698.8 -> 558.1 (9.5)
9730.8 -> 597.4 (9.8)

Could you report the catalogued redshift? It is 0.07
